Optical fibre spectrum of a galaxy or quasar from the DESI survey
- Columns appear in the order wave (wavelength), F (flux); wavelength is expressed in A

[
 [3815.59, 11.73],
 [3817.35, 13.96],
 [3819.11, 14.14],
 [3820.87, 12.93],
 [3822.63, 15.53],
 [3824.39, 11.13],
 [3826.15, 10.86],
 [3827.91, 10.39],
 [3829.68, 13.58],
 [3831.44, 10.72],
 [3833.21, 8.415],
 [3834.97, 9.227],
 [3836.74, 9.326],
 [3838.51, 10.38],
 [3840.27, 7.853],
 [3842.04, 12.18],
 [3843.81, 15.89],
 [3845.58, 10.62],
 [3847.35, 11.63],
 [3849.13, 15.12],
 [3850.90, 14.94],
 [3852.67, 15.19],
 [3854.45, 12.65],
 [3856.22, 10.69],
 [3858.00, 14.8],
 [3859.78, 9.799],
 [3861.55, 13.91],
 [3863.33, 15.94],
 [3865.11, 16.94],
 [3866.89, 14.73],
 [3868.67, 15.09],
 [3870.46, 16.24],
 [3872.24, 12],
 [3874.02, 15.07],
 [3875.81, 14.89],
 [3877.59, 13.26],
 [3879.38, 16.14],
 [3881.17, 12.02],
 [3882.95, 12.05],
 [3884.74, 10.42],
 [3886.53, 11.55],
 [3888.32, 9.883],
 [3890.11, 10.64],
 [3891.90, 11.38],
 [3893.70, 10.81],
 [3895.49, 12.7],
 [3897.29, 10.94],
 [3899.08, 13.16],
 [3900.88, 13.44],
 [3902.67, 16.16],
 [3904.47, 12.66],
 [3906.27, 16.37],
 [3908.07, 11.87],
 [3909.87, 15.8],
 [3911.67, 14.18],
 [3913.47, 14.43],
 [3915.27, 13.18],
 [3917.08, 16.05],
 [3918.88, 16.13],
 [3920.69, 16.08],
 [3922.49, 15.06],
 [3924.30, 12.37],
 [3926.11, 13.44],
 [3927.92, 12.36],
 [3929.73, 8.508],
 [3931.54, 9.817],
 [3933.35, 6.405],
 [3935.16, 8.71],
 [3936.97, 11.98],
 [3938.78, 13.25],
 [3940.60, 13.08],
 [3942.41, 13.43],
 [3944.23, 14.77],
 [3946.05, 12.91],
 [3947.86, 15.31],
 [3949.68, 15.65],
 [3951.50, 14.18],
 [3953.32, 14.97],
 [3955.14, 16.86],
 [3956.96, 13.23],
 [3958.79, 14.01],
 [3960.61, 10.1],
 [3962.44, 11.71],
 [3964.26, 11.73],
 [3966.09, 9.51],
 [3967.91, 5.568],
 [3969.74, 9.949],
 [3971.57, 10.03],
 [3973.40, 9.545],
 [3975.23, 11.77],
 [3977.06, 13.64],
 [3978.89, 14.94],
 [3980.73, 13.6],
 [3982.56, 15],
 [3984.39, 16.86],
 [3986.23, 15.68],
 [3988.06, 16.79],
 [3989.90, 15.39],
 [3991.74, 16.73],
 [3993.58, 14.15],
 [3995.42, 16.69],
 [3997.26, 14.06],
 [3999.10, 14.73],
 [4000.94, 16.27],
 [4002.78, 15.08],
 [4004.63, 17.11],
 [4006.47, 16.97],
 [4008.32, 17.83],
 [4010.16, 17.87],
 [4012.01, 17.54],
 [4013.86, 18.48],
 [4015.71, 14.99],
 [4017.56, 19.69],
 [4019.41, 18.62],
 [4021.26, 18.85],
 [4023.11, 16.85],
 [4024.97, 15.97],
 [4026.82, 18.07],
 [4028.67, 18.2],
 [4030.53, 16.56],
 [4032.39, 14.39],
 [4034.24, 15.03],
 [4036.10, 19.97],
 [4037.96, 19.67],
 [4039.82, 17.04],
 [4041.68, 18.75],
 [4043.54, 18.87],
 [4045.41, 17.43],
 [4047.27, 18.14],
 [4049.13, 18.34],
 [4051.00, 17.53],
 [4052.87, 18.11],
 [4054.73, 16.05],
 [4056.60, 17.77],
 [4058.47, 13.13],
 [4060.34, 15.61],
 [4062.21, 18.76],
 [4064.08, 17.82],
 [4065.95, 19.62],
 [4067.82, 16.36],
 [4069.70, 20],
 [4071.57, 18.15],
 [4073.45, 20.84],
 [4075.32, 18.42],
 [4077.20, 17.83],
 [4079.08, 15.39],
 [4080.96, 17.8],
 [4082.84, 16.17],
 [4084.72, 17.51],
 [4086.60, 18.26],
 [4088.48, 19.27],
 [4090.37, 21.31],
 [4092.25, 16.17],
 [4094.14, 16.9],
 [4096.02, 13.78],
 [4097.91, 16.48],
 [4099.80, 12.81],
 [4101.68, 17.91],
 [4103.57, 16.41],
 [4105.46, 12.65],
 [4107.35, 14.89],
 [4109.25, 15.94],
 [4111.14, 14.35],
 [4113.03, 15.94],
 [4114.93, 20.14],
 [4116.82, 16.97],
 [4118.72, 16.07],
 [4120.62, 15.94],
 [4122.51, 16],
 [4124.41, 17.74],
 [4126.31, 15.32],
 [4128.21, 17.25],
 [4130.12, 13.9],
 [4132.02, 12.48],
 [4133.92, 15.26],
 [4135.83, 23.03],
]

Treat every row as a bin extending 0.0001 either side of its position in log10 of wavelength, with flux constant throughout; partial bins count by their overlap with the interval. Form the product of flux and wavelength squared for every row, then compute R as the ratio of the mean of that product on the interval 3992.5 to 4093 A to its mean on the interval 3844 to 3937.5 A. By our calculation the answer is 1.4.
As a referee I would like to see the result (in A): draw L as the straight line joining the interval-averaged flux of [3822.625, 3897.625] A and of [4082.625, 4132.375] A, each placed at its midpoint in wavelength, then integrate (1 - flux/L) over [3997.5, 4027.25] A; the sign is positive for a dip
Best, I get -4.56 A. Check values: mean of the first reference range 12.5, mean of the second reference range 16.3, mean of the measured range 17.1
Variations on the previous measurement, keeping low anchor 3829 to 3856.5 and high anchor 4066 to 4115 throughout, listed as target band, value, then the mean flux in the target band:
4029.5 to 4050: -2.24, 17.7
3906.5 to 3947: 1.70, 13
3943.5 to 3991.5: 3.79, 13.3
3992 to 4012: -1.37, 16.2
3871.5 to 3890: -0.10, 12.6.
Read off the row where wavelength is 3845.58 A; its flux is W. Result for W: 10.62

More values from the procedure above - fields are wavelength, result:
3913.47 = 14.43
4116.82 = 16.97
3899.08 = 13.16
